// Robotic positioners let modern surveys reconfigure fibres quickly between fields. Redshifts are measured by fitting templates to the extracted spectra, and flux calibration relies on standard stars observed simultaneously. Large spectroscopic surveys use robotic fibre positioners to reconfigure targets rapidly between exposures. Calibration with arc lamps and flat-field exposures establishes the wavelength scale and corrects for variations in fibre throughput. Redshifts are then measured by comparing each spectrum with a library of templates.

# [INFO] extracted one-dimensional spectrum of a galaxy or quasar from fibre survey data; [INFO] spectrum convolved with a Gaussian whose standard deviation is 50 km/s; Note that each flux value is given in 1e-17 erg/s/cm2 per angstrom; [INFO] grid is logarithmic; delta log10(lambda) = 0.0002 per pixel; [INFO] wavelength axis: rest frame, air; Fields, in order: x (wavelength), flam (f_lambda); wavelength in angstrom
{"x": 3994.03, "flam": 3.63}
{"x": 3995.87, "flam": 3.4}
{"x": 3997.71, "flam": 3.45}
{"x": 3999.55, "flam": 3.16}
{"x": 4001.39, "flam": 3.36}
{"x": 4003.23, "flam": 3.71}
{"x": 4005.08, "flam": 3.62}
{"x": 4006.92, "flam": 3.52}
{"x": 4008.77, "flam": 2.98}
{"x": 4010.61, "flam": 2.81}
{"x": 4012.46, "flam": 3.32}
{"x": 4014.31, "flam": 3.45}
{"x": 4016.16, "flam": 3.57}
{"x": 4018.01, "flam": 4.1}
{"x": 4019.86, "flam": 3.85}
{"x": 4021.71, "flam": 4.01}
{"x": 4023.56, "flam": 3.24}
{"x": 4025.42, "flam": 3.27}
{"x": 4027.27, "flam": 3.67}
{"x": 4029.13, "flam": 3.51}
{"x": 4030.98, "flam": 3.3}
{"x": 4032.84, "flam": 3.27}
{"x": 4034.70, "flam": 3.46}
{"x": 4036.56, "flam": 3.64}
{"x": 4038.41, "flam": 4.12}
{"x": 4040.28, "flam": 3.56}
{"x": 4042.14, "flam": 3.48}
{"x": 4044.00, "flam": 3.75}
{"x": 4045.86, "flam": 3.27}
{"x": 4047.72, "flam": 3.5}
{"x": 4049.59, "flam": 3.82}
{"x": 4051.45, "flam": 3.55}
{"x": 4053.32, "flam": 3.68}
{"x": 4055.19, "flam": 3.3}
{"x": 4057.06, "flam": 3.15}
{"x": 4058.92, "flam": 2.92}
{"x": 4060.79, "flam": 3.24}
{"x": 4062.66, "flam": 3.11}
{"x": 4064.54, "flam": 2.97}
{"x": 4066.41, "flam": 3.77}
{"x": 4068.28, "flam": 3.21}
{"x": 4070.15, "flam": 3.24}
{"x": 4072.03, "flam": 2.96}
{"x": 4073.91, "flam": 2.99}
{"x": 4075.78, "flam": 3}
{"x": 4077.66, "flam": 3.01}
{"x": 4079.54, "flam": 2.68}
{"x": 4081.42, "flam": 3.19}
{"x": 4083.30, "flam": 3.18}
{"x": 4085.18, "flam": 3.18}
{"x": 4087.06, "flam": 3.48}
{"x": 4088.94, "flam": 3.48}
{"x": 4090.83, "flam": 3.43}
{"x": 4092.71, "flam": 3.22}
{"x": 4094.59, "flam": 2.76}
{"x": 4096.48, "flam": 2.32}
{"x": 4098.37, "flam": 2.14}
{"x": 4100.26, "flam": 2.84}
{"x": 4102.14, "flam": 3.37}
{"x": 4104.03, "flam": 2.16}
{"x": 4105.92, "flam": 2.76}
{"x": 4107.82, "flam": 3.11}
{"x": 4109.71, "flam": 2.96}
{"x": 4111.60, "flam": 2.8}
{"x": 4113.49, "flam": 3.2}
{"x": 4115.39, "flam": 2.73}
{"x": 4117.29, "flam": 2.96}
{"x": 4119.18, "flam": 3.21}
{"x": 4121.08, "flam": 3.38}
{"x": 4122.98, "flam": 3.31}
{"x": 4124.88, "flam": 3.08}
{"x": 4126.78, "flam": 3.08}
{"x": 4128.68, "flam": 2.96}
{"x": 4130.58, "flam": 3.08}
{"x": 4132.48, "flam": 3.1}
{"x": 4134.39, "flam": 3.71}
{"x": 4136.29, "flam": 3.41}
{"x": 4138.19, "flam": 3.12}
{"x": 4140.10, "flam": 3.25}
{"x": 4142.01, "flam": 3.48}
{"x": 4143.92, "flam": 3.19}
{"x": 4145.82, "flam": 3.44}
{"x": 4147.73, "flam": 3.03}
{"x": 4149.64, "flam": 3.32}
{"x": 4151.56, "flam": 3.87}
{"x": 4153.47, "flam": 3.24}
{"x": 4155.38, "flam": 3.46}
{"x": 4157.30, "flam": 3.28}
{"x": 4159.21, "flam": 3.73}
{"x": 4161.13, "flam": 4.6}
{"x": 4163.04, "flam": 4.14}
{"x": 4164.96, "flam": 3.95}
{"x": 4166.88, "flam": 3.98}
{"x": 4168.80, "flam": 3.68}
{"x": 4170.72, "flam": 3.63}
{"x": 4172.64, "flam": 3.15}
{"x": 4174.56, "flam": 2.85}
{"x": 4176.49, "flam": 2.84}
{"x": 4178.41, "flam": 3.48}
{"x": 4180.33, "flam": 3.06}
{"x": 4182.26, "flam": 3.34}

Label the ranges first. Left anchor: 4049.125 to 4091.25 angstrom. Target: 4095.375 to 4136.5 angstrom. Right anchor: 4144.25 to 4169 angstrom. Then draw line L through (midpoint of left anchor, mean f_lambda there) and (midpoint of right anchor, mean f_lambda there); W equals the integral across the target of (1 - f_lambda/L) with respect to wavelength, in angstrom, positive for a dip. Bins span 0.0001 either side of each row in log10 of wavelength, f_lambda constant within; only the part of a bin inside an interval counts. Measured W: 5.8 angstrom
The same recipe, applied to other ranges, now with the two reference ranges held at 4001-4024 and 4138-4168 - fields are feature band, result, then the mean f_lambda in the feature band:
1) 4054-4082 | 3.3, 3.12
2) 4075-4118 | 7.2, 2.95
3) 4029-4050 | -0.2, 3.55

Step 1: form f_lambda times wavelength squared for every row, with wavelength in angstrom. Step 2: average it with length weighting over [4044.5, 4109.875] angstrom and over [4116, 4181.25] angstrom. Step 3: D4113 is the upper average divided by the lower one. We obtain 1.1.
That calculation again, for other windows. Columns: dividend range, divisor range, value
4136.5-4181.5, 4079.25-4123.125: 1.19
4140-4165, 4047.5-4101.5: 1.18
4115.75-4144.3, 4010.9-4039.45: 0.95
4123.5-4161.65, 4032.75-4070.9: 1.02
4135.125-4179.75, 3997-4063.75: 1.07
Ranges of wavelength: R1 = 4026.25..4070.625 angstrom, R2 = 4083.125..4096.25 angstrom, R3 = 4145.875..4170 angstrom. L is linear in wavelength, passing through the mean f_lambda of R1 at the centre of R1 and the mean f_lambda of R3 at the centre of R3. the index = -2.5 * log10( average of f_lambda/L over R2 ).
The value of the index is 0.11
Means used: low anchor 3.44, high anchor 3.68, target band 3.2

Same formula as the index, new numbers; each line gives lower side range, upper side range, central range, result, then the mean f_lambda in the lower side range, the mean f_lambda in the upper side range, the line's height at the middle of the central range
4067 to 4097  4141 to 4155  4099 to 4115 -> 0.12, 3.1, 3.37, 3.2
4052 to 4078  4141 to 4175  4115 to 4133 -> 0.11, 3.19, 3.57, 3.43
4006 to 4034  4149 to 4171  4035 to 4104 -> 0.11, 3.46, 3.75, 3.56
